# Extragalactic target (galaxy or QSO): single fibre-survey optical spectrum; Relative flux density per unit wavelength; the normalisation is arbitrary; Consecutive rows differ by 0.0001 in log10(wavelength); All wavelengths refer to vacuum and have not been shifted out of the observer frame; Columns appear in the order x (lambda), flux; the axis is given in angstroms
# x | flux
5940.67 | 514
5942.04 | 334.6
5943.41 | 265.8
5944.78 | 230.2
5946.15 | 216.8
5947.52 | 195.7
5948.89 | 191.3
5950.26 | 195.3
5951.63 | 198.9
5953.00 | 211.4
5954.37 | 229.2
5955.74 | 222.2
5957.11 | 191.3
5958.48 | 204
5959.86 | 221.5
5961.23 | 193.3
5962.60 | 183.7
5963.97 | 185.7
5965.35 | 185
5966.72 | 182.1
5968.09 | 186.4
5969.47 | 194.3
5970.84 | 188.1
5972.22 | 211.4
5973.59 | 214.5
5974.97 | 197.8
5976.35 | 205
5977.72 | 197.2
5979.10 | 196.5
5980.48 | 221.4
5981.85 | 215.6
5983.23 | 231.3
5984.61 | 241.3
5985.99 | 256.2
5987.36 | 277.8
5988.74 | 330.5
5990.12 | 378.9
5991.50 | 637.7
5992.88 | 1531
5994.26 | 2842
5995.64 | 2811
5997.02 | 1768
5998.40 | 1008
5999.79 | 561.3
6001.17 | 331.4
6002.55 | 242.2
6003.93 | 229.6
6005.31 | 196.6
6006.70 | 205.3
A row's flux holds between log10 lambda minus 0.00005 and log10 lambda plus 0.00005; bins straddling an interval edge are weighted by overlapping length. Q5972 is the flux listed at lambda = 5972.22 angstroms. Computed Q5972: 211.4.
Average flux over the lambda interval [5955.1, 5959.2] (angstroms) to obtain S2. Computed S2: 206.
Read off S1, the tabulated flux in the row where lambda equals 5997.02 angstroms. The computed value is 1768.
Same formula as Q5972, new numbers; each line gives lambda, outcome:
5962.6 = 183.7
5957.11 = 191.3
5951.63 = 198.9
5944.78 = 230.2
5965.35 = 185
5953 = 211.4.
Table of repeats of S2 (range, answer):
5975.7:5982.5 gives 207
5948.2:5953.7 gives 199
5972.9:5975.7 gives 206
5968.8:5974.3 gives 202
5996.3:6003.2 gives 794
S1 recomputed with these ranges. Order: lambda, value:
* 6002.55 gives 242.2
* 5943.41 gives 265.8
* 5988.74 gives 330.5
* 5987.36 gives 277.8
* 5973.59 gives 214.5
